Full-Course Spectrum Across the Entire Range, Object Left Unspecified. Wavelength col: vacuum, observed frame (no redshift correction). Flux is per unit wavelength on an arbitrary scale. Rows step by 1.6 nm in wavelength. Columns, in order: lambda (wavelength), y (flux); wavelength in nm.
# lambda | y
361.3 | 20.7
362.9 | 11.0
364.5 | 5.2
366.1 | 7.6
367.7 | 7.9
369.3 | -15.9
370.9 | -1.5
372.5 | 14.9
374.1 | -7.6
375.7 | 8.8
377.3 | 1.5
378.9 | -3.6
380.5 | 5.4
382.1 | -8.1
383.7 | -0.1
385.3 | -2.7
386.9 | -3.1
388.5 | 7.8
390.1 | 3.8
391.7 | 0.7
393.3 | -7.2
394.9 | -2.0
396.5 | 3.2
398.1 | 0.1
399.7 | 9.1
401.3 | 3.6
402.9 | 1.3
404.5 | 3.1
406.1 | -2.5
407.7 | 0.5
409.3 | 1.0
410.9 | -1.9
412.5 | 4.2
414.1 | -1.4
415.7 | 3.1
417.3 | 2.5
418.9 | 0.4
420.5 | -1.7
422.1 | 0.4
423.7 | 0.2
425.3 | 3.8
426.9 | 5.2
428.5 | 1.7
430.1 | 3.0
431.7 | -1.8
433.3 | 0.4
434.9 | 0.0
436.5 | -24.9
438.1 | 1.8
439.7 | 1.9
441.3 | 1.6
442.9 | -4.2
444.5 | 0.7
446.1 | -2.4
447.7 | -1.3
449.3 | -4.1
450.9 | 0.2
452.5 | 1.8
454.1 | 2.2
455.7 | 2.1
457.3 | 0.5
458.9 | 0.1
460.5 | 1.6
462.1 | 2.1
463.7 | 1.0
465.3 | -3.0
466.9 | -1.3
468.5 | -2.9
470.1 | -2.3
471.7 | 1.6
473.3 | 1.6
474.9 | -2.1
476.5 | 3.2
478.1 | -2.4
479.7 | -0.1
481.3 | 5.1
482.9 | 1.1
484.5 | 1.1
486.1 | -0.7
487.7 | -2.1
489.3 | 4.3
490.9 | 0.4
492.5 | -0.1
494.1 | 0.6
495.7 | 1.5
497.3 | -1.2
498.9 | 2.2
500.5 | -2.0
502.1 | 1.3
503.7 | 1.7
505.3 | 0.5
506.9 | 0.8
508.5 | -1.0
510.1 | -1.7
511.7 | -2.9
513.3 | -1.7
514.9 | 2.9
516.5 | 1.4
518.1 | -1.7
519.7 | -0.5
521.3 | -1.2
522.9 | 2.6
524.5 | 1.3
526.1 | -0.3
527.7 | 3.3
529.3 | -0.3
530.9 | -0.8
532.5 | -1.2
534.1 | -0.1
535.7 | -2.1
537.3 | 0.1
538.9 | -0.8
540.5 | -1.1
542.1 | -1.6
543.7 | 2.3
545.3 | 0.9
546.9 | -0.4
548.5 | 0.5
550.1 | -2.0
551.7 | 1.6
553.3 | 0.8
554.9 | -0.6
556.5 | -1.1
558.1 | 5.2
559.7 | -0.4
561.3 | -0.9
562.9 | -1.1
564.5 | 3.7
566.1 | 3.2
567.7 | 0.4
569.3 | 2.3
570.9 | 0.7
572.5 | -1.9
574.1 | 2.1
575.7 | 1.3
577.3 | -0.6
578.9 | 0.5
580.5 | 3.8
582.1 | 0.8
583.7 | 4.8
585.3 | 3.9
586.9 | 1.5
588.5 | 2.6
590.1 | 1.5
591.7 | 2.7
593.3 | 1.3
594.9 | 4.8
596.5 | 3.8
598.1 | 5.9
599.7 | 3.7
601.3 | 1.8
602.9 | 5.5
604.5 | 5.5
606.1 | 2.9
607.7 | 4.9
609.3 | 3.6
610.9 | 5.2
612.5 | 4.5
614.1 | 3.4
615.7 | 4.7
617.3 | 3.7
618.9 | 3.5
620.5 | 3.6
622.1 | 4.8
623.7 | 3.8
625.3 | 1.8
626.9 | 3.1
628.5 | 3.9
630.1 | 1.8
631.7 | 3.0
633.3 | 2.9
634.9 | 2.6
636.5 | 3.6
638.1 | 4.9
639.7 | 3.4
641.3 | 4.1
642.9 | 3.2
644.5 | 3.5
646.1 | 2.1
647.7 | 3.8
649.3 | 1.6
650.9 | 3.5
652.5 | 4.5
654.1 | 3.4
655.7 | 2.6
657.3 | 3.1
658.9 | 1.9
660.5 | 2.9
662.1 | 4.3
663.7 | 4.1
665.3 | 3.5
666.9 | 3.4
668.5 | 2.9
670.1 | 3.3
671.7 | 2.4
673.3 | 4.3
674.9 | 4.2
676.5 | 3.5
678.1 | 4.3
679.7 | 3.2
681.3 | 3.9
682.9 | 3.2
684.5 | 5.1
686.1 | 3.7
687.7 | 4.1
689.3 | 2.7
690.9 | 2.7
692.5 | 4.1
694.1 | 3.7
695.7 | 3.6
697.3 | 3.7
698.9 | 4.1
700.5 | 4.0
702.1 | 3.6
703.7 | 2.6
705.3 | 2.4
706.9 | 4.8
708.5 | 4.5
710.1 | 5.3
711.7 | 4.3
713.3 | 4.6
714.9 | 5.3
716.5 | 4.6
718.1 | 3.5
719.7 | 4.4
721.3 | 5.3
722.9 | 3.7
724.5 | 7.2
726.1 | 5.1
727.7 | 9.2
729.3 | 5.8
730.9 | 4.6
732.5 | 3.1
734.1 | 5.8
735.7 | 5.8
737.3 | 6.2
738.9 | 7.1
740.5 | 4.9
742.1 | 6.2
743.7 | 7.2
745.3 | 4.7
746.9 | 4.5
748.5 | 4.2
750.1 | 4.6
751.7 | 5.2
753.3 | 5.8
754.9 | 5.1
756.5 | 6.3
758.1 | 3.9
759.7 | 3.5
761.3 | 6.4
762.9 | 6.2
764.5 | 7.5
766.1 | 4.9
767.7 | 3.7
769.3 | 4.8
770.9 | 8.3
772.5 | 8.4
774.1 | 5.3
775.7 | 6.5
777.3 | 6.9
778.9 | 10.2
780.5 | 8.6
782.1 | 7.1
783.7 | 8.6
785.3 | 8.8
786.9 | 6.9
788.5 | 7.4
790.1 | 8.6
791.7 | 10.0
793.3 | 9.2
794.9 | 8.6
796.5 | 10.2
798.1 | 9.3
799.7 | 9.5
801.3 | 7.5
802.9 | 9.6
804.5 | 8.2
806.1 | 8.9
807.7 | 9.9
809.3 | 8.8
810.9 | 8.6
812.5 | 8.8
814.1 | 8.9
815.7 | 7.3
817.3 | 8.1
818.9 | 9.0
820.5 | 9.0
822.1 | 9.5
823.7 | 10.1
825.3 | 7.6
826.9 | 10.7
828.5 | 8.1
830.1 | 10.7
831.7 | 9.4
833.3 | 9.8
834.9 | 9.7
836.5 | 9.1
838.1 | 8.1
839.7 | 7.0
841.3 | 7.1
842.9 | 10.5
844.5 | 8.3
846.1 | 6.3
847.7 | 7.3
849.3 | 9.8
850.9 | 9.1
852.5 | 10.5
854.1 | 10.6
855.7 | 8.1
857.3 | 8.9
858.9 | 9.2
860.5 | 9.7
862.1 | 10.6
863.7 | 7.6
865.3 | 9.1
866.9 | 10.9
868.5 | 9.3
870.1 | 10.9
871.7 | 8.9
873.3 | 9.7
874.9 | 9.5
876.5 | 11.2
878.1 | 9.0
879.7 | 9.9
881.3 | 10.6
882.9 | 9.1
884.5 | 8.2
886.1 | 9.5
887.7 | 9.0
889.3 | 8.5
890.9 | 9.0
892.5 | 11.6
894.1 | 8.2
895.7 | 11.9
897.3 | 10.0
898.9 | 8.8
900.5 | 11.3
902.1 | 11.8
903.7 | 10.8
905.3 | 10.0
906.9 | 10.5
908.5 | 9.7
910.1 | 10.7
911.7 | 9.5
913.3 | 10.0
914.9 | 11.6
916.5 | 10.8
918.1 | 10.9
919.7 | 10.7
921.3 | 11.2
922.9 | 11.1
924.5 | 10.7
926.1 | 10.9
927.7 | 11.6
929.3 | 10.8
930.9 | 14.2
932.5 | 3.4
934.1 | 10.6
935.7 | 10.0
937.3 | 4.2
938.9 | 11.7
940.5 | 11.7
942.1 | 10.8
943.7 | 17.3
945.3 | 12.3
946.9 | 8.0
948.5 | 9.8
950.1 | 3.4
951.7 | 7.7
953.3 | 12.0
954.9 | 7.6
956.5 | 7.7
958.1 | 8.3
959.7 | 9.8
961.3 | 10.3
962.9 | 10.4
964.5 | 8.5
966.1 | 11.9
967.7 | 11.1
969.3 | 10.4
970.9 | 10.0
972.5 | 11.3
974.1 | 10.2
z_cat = 0.95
